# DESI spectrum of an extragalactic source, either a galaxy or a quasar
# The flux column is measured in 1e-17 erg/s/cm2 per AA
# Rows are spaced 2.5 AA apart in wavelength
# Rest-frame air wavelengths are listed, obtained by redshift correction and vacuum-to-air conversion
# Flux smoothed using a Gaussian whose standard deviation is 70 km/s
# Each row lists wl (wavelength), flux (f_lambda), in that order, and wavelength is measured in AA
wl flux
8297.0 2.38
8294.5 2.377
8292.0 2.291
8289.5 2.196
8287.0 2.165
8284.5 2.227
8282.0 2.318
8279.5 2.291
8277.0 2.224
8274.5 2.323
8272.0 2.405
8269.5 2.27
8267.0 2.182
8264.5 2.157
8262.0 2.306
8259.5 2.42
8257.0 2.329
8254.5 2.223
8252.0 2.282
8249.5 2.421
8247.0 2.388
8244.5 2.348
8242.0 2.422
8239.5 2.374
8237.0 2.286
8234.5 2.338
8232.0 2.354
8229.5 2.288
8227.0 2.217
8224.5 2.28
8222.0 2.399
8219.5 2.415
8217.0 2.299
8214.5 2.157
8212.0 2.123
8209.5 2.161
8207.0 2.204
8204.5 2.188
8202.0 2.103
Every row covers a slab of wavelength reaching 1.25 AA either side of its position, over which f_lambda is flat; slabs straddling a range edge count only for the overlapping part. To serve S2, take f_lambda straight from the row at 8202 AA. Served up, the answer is 2.103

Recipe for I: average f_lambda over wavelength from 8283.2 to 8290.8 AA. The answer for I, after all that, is 2.2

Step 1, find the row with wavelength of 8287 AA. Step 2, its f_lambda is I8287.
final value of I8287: 2.165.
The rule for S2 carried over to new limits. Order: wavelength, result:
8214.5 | 2.157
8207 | 2.204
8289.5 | 2.196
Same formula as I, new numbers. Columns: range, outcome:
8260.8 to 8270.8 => 2.23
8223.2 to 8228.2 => 2.25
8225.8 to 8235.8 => 2.3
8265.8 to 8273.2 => 2.29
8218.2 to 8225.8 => 2.36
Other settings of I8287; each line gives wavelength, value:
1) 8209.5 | 2.161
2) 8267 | 2.182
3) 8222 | 2.399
